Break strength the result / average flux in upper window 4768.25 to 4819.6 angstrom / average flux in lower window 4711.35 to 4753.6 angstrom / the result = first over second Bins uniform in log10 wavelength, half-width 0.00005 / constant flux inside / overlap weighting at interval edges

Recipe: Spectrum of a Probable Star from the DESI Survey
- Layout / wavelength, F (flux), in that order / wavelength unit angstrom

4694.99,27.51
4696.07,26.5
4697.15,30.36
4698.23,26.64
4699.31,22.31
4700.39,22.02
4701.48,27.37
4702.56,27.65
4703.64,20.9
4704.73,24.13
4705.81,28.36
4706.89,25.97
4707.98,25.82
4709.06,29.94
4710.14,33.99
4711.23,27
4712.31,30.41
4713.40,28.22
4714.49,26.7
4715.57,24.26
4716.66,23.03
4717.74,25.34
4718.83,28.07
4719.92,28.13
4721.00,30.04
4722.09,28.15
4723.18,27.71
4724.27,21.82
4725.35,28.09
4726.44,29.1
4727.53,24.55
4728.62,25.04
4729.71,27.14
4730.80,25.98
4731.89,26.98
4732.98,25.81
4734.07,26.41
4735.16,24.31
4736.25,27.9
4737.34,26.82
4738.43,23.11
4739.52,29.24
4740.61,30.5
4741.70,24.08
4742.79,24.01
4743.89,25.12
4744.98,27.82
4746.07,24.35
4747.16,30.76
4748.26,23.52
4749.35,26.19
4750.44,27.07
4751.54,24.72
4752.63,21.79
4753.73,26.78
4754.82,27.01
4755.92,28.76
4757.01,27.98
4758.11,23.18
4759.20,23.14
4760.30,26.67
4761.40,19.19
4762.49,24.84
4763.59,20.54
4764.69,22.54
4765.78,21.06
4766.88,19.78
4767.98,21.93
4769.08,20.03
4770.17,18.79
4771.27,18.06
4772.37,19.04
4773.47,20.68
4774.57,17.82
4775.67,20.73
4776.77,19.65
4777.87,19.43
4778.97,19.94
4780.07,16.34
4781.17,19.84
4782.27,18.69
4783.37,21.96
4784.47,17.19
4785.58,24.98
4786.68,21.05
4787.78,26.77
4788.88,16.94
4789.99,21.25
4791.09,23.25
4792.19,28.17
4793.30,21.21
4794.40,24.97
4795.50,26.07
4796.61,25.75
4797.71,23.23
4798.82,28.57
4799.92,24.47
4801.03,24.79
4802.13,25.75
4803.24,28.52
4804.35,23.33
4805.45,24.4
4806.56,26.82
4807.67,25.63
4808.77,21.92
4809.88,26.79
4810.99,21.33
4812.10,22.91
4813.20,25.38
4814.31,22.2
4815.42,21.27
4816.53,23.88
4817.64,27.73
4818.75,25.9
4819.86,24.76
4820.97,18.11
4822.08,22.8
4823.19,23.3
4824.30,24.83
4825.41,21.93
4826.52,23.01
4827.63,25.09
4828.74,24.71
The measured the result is 0.86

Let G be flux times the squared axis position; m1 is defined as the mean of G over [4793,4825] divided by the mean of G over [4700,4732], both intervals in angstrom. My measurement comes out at 0.95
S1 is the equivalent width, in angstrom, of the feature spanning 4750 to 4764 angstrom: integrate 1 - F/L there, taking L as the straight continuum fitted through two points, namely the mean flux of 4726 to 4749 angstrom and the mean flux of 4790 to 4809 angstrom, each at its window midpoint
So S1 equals 0.62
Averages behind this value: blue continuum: 26.3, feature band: 24.8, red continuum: 25.1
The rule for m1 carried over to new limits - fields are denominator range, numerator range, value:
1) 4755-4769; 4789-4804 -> 1.08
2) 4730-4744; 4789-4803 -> 0.96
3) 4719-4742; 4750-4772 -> 0.88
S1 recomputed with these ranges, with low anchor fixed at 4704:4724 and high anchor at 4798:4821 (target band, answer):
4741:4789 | 6.20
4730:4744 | 0.25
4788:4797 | 0.56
